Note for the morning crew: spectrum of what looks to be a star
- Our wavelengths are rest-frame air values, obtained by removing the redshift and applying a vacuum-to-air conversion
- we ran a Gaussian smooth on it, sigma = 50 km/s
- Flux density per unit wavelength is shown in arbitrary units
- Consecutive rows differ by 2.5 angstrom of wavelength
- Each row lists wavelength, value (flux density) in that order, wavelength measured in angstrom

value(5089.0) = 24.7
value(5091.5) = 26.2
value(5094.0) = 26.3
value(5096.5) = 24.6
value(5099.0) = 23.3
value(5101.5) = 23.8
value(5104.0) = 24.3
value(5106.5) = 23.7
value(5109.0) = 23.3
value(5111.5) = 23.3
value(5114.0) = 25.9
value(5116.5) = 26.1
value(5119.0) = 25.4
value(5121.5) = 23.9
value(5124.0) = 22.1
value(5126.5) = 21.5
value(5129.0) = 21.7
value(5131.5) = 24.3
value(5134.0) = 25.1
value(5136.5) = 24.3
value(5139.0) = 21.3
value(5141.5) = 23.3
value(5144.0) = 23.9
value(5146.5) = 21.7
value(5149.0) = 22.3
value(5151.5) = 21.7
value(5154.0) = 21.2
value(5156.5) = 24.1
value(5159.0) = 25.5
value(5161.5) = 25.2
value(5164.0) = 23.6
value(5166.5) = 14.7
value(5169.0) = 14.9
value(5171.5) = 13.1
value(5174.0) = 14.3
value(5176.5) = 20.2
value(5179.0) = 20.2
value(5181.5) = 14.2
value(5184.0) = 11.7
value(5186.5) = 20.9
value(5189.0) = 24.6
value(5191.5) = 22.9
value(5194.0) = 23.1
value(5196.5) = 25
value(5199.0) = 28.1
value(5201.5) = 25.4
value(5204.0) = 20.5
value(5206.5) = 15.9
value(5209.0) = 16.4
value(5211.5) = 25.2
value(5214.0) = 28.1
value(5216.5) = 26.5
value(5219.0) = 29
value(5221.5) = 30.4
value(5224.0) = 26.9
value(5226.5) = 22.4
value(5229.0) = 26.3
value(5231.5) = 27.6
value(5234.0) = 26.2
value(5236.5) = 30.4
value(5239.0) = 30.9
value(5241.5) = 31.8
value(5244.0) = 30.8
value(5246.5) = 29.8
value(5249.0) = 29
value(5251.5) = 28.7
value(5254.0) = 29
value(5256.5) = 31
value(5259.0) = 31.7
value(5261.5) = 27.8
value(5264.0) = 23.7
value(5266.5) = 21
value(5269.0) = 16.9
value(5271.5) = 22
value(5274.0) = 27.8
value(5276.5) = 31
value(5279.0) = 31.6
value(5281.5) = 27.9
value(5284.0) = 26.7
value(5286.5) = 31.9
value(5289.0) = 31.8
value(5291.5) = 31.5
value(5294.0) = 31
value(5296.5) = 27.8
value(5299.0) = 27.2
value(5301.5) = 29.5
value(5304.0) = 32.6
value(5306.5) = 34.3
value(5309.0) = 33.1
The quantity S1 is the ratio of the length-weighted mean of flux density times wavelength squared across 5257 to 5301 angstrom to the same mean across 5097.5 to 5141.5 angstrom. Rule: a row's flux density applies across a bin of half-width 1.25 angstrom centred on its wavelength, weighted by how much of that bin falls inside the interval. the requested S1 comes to 1.2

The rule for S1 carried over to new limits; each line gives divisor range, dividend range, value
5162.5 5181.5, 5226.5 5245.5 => 1.71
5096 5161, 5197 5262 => 1.20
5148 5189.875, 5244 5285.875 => 1.46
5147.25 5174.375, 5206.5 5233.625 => 1.28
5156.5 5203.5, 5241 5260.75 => 1.51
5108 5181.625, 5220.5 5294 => 1.35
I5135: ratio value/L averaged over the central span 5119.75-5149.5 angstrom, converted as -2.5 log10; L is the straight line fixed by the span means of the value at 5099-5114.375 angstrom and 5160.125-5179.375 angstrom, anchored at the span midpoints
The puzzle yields -0.08 mag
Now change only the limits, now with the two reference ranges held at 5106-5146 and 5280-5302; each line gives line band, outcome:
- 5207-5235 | 0.06 mag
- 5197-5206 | 0.10 mag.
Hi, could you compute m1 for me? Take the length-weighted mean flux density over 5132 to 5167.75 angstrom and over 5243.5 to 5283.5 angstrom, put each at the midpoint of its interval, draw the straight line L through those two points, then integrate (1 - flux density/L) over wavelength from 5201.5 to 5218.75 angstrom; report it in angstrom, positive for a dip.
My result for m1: 1.71 angstrom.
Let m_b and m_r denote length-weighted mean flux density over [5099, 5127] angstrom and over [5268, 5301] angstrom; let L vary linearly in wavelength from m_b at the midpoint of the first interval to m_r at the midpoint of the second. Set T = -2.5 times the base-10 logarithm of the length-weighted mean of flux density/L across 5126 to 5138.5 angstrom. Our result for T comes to 0.05 mag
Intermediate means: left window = 24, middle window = 23.4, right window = 28.2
